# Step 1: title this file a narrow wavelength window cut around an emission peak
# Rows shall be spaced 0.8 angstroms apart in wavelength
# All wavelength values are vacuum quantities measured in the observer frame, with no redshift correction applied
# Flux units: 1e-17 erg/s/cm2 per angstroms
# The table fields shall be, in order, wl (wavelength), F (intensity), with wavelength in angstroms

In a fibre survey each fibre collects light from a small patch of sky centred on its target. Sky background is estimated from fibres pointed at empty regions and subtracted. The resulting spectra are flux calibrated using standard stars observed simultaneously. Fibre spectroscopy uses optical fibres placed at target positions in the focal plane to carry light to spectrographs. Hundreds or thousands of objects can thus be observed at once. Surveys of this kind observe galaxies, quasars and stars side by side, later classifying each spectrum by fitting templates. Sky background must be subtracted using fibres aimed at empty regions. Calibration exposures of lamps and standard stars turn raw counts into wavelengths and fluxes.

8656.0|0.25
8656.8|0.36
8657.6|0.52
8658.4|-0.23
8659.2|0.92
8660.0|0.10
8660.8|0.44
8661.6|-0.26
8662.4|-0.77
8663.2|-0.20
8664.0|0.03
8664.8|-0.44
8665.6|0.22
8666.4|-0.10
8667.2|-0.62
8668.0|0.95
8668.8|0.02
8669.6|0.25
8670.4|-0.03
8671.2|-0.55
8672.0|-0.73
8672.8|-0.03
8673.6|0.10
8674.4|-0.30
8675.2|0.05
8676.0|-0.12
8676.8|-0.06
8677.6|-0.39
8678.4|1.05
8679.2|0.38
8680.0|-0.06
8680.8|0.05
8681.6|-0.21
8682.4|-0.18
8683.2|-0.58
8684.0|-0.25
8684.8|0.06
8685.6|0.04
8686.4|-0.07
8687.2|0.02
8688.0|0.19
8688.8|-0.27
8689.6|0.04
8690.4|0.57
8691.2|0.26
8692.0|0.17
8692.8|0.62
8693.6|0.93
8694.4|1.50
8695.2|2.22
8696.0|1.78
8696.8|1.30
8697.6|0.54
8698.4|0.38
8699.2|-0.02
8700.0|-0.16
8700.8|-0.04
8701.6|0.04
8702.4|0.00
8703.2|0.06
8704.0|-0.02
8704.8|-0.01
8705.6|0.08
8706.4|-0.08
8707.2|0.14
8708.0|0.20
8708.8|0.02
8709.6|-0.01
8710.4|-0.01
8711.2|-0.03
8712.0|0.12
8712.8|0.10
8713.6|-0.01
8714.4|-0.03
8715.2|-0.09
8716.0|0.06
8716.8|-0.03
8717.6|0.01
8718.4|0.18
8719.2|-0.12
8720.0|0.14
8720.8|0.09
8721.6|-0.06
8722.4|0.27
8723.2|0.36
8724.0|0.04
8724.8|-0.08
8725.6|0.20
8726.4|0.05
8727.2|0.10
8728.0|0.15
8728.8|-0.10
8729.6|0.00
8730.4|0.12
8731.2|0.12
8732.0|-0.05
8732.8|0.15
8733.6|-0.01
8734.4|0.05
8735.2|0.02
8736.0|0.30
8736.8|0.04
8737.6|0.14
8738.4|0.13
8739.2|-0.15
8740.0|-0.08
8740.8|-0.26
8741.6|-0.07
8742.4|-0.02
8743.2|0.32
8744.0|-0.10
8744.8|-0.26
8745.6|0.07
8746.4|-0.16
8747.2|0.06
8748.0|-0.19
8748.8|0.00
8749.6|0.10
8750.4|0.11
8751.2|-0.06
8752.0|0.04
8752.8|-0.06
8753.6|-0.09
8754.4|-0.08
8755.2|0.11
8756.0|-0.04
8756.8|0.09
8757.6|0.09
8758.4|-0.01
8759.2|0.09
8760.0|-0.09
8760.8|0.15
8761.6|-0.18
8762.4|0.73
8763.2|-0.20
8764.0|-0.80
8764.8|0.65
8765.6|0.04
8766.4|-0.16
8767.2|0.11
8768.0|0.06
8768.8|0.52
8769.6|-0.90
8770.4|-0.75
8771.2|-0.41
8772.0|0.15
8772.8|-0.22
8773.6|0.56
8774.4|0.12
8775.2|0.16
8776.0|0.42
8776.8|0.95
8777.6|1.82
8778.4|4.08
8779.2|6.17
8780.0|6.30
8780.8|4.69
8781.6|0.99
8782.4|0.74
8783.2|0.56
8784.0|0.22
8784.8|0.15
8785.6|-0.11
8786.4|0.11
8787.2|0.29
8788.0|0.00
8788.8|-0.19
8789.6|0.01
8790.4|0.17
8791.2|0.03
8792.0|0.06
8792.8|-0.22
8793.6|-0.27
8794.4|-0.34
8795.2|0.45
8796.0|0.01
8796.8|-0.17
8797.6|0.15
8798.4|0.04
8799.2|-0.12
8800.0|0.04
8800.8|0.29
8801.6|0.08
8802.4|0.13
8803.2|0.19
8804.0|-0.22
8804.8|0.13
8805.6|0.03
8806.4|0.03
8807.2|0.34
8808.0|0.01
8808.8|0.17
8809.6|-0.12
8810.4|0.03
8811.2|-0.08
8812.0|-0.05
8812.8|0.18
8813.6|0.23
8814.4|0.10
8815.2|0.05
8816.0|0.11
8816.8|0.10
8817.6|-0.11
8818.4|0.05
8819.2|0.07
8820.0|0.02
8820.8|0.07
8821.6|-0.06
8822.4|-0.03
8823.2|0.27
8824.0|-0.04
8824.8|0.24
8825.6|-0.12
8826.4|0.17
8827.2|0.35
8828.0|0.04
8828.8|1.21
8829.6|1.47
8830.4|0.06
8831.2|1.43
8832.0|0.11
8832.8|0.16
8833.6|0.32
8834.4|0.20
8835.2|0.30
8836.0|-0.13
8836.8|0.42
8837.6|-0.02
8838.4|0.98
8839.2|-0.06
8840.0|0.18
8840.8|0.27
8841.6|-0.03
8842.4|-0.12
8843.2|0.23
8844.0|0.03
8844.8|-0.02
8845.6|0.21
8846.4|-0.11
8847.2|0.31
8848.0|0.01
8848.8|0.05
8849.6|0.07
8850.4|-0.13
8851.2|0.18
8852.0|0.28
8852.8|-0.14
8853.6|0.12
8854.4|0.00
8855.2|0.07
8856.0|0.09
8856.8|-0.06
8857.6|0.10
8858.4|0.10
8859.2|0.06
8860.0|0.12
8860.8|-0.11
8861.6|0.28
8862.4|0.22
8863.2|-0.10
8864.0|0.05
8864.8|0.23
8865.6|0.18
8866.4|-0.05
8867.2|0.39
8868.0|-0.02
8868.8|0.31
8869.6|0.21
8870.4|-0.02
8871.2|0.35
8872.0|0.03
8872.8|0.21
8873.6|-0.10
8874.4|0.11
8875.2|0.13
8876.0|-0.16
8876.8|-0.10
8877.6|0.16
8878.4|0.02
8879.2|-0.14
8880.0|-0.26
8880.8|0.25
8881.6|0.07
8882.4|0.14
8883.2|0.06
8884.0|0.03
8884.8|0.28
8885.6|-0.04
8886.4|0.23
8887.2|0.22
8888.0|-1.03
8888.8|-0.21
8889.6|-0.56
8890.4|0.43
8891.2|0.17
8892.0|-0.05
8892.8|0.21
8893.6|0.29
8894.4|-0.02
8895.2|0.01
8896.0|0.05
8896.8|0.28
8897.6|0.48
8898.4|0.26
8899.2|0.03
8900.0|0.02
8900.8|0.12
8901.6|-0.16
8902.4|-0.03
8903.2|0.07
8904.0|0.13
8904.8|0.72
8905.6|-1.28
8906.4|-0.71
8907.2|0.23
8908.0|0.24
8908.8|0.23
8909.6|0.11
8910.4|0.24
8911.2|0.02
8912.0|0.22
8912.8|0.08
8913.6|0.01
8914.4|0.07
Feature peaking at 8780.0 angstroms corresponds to [O III]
